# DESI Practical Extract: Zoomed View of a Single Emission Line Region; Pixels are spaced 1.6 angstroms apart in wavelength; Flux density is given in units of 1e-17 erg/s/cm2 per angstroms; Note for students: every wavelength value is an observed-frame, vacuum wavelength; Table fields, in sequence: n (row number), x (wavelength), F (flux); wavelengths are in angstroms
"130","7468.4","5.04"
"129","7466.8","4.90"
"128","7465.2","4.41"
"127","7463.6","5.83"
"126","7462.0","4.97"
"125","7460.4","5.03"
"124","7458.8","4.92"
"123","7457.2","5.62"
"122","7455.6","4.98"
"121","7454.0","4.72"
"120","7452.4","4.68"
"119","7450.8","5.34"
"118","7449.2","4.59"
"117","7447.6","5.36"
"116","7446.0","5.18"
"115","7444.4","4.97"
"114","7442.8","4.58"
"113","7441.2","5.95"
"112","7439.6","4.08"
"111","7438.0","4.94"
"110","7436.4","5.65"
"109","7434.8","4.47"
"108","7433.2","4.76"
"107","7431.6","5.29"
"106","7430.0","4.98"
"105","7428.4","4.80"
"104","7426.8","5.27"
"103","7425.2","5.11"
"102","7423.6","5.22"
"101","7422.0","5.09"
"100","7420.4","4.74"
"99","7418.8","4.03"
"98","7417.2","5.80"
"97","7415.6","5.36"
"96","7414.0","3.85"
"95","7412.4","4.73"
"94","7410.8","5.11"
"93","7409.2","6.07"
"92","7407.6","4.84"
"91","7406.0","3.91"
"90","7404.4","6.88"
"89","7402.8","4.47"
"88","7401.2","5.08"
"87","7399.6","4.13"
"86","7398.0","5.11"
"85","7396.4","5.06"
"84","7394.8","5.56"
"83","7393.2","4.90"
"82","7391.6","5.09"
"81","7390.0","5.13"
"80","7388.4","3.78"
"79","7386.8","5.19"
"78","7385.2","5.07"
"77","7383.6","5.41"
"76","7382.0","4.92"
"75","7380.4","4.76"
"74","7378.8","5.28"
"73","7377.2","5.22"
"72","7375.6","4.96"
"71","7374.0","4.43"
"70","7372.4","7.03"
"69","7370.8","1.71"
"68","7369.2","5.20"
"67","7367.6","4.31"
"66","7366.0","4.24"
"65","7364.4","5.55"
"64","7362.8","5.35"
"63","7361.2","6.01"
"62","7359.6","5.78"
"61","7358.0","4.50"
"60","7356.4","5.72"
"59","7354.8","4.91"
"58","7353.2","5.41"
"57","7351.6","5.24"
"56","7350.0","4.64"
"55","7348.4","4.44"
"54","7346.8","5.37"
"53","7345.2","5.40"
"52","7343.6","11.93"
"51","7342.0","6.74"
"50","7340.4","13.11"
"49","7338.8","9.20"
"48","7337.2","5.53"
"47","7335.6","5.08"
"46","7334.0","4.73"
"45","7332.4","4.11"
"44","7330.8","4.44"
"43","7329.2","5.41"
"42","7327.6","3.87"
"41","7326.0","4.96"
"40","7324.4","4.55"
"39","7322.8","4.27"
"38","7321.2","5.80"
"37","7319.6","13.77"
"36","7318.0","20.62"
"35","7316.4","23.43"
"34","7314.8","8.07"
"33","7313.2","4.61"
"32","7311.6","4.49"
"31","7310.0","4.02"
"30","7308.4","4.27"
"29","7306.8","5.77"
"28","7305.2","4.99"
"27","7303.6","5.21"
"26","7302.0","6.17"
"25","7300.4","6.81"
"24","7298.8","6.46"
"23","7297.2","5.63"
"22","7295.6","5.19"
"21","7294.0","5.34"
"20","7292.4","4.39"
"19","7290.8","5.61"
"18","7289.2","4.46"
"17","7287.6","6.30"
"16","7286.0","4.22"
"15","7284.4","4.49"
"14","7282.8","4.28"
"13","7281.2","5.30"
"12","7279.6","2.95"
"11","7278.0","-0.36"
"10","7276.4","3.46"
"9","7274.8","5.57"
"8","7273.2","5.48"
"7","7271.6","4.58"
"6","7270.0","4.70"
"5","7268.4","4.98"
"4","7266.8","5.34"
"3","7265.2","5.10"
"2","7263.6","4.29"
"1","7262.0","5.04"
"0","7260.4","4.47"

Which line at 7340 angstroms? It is [N II]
